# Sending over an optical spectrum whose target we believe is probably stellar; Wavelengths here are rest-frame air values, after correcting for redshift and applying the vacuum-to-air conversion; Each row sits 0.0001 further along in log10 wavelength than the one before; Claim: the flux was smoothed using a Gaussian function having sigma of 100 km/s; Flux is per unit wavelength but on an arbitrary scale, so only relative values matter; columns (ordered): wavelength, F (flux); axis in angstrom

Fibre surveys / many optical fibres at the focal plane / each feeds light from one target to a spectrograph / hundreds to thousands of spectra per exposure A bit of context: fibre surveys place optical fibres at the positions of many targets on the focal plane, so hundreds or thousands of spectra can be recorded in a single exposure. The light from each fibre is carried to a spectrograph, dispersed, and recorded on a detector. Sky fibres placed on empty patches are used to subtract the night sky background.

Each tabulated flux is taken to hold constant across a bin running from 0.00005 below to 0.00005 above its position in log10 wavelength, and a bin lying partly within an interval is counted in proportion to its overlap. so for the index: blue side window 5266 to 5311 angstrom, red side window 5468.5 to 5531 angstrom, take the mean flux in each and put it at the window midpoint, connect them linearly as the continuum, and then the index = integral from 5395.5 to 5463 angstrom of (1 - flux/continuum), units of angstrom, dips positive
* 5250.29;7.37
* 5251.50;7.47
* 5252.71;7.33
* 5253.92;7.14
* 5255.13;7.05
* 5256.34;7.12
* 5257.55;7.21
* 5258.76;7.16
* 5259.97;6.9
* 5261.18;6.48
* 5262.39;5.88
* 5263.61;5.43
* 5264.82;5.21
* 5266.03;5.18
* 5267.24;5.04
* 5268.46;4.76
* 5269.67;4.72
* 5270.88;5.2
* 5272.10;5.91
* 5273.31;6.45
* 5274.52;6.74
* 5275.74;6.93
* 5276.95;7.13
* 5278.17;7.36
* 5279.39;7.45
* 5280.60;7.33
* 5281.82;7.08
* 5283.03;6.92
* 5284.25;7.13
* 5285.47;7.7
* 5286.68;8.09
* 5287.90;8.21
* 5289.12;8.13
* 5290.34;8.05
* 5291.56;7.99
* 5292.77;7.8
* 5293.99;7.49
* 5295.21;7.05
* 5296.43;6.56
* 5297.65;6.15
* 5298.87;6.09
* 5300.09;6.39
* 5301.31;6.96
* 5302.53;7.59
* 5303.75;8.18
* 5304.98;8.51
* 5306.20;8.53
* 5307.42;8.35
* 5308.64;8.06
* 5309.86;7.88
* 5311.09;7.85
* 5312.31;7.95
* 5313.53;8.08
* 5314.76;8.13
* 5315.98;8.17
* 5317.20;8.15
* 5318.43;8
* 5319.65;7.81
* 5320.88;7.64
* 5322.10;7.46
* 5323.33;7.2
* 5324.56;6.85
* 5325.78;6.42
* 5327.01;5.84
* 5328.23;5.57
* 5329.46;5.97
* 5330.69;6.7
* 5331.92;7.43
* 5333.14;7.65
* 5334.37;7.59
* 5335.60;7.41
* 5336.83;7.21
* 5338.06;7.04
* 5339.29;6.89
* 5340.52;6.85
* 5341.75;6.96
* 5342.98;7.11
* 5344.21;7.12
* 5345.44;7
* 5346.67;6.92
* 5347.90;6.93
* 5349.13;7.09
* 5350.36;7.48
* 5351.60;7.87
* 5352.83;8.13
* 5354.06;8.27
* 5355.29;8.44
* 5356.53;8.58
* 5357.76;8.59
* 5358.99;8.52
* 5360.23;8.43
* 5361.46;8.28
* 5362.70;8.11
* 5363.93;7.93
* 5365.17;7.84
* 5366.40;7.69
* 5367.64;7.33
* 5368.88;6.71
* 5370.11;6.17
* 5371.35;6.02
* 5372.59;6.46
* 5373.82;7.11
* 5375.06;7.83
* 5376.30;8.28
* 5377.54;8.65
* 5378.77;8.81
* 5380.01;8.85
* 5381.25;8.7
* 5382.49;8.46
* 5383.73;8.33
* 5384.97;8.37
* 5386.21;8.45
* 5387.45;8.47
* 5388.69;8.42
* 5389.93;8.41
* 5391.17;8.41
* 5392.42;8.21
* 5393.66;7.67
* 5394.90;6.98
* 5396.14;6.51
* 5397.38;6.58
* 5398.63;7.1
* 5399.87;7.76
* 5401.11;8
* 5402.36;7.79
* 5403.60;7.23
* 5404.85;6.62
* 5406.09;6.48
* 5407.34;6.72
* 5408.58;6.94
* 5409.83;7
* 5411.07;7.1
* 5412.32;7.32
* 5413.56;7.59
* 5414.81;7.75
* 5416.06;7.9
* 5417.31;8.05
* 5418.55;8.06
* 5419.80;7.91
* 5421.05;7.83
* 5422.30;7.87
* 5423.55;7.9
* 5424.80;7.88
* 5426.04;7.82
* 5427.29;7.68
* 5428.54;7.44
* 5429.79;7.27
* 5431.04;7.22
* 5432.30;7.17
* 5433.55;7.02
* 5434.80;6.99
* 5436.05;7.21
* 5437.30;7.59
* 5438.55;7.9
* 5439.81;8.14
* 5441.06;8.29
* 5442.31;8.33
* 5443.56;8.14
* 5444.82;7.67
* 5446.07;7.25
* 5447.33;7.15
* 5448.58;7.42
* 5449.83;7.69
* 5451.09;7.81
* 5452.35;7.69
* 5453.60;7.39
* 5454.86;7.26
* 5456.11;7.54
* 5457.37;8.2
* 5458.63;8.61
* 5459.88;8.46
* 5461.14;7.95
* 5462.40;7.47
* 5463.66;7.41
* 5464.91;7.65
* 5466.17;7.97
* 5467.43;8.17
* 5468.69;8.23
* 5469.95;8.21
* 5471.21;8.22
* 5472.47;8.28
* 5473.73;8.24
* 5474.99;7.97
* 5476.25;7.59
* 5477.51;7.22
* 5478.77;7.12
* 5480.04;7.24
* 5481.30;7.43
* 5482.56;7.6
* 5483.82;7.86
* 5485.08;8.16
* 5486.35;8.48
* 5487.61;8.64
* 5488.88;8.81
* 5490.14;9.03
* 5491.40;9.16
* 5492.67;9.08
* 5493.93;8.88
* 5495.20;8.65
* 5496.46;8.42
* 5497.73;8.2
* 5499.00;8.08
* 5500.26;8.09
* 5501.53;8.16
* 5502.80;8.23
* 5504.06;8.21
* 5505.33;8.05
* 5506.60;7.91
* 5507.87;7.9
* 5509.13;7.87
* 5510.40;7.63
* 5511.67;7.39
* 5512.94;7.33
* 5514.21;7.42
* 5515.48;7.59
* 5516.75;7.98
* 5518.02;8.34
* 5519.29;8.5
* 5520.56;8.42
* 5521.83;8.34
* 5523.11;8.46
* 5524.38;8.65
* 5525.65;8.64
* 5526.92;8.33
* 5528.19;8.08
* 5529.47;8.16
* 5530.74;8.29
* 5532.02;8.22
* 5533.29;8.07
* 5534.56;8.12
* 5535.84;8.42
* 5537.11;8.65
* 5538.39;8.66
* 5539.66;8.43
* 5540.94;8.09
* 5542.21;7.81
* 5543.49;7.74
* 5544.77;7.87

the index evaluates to 2.1 angstrom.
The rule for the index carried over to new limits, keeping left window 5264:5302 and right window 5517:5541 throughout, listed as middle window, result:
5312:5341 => -0.89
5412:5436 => 0.19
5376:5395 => -2.47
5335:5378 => -1.72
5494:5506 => -0.13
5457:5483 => 0.34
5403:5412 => 0.81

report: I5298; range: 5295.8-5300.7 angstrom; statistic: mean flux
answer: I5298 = 6.3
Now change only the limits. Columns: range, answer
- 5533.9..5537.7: 8.4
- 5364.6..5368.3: 7.6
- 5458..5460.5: 8.55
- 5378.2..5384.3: 8.63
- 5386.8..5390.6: 8.44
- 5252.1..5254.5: 7.23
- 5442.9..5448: 7.56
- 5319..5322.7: 7.65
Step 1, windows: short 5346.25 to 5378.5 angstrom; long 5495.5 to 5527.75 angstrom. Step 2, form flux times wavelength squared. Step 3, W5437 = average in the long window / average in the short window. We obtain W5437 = 1.1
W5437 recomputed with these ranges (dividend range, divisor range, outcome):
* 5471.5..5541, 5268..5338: 1.22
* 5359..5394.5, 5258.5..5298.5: 1.23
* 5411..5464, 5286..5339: 1.08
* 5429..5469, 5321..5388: 1.06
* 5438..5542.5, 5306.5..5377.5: 1.14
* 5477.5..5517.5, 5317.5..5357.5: 1.18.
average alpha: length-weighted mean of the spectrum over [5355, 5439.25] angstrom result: 7.68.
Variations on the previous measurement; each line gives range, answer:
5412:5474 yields 7.76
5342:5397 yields 7.81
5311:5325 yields 7.78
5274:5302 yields 7.25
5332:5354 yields 7.28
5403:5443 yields 7.51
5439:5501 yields 8.01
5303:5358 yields 7.5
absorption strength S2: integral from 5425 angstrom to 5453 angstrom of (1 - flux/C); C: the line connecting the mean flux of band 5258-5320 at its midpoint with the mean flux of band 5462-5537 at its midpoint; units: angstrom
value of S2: 0.83 angstrom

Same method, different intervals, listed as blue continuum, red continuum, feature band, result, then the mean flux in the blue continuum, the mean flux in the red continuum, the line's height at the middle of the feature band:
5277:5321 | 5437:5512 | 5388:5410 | 1.3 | 7.63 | 7.99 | 7.84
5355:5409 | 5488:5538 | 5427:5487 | 2.3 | 7.75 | 8.25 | 8.04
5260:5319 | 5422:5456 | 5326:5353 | 0.9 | 7.09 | 7.6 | 7.26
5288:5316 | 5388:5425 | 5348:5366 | -1.2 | 7.65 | 7.53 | 7.59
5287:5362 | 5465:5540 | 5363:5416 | 0.9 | 7.5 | 8.16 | 7.74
